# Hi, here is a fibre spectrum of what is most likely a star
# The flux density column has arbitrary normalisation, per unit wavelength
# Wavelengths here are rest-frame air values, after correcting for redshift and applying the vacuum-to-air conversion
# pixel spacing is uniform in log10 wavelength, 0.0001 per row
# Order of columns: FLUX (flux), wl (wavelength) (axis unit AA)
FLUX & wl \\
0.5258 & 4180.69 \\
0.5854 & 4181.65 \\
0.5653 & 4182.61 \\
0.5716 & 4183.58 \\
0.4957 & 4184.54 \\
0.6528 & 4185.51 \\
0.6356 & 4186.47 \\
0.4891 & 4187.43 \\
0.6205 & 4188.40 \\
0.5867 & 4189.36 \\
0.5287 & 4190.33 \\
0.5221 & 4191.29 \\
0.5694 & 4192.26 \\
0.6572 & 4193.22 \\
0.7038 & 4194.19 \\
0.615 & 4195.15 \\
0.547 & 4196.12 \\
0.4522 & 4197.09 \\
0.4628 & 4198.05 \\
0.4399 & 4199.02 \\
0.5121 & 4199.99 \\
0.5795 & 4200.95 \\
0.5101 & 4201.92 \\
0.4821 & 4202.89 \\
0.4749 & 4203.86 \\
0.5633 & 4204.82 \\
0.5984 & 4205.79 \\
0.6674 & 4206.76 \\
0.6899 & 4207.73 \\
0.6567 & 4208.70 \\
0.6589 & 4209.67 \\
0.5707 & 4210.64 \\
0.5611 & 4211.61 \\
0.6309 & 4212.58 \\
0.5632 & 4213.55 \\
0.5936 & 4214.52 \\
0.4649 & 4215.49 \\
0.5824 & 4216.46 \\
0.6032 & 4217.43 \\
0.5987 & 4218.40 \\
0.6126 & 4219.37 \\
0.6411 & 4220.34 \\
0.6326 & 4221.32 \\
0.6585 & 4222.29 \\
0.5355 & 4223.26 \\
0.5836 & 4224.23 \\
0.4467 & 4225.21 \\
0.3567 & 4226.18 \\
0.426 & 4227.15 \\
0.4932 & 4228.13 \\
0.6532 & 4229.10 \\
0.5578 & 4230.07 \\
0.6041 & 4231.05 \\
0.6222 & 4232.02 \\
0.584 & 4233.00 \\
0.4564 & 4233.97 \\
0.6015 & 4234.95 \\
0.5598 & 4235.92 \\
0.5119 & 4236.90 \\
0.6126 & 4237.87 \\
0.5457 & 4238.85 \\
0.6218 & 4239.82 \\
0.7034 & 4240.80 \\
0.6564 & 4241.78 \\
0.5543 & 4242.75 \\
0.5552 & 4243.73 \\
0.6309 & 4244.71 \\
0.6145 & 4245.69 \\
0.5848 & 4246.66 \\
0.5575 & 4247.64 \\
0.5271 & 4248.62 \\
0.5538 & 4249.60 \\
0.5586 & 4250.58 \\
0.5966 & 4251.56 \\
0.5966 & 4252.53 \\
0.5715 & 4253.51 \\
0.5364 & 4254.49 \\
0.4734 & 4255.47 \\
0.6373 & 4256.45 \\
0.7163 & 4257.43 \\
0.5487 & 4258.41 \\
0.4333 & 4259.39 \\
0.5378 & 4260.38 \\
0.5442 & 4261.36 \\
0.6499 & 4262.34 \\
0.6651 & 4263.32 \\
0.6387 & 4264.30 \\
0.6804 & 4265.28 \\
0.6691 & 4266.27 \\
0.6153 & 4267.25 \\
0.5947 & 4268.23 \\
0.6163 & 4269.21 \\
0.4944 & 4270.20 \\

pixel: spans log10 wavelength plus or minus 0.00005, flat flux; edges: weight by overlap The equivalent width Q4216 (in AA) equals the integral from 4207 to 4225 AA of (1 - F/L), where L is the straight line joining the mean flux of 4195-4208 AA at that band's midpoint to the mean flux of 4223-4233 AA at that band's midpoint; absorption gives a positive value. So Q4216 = -2.25 AA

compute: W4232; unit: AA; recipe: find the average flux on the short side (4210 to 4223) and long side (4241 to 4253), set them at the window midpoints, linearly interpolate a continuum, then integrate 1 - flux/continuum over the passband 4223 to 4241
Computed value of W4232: 1.22 AA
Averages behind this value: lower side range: 0.593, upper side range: 0.585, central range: 0.549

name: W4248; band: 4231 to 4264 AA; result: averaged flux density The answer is 0.58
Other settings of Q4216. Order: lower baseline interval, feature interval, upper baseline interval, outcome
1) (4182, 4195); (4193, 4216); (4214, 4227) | 0.2 AA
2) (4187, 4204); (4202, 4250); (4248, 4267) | -1.0 AA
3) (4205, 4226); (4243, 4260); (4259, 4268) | 0.9 AA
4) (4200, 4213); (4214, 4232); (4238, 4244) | 1.1 AA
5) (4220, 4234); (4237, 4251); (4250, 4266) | -0.4 AA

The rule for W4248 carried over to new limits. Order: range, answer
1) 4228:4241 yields 0.58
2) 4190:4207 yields 0.548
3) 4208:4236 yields 0.57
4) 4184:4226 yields 0.572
